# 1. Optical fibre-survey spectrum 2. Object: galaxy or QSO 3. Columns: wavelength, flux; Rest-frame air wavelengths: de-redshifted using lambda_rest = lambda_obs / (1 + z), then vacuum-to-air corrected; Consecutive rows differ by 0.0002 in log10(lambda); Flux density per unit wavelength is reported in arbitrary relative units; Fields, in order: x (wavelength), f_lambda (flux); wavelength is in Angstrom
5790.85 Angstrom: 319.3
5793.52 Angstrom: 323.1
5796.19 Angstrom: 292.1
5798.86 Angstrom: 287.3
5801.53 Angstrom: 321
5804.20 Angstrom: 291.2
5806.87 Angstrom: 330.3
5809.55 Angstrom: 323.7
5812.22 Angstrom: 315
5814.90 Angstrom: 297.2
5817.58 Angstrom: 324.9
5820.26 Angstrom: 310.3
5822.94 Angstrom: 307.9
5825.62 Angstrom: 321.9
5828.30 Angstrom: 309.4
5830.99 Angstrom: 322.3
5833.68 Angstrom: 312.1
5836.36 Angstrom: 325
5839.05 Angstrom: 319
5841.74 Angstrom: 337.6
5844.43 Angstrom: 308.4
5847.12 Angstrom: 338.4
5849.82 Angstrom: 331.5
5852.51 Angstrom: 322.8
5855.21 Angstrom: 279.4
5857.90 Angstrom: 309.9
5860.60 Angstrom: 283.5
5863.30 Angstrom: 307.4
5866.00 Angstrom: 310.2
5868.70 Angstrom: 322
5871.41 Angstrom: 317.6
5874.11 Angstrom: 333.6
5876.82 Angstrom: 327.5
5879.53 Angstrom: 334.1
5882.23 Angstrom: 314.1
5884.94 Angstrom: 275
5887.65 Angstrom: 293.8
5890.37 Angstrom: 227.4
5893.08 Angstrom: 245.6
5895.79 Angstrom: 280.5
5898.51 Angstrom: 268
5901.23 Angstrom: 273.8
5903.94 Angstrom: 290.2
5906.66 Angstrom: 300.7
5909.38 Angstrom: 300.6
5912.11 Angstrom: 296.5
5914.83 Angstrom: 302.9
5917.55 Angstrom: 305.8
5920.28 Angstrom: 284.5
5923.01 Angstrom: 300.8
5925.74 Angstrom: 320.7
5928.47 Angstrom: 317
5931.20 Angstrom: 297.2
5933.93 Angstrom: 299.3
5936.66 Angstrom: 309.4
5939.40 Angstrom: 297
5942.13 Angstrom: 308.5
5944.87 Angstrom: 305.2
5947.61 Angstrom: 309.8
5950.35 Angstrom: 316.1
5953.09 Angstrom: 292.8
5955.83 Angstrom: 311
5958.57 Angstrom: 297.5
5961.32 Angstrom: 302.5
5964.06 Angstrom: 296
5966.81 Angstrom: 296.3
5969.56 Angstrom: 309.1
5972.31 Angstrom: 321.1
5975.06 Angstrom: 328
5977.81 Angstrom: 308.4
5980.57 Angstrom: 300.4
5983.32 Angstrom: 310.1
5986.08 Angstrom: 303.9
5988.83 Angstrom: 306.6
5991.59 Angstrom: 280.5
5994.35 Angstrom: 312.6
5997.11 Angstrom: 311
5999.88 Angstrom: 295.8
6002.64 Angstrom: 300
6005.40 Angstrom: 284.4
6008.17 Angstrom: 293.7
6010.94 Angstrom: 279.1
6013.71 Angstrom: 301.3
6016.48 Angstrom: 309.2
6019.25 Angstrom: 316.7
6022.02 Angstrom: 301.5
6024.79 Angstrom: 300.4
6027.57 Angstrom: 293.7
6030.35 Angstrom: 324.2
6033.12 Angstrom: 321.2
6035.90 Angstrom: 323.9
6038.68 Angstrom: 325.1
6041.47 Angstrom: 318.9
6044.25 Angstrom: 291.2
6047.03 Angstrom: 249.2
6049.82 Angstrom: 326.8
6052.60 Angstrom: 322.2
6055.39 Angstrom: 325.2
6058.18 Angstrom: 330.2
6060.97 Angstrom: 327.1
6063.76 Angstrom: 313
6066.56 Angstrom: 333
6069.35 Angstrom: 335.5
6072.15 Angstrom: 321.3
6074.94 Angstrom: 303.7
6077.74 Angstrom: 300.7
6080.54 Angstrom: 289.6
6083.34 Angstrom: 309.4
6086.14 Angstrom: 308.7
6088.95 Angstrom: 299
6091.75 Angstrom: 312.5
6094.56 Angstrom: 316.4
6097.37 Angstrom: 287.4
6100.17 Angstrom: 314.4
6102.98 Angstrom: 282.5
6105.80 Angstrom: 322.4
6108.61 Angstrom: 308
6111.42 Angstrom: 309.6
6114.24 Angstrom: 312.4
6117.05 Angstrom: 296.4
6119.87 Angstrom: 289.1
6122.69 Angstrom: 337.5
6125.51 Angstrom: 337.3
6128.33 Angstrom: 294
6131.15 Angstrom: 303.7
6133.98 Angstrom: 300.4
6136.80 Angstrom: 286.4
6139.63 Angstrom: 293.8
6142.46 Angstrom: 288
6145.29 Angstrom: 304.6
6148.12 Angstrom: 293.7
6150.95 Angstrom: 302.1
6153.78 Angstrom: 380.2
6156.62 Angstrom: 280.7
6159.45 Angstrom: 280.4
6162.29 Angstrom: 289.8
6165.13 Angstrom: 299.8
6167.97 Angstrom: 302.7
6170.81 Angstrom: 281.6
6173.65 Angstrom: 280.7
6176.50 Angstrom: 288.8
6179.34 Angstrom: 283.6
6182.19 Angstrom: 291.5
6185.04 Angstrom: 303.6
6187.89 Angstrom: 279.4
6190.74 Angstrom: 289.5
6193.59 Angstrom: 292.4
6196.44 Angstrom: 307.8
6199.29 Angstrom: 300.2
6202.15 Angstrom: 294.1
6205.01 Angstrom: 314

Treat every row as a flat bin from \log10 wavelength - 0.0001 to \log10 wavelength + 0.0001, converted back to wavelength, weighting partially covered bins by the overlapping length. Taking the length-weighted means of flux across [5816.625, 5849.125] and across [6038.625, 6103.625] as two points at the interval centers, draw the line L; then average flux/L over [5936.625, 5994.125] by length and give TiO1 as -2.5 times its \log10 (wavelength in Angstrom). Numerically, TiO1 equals 0.03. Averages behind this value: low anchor 320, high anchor 310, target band 305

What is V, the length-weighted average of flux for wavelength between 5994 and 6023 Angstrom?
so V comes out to 300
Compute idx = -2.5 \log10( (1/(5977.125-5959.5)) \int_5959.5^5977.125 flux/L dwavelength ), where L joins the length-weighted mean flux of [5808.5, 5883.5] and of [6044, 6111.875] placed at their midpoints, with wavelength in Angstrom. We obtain 0.016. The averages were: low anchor 317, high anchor 310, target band 309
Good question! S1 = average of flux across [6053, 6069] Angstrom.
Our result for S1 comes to 326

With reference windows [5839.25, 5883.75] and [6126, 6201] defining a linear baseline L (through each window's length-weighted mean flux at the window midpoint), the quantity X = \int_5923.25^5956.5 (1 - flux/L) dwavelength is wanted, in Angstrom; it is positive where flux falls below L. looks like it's 0.6 Angstrom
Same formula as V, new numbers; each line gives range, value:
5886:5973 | 296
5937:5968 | 303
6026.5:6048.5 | 306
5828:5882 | 318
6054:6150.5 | 308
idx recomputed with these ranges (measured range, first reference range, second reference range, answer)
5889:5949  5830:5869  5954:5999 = 0.061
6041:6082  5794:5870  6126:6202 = -0.038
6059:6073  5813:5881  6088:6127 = -0.055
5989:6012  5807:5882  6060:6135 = 0.061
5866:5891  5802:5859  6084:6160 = 0.025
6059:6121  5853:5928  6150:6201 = -0.045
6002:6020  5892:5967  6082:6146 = 0.014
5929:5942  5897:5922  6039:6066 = -0.027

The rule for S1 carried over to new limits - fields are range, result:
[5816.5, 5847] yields 319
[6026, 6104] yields 311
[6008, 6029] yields 300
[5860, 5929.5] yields 297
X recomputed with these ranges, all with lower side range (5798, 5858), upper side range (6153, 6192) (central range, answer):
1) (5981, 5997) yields 0.11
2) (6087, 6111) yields -0.58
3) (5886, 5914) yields 2.94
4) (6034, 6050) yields -0.15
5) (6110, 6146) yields -0.92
